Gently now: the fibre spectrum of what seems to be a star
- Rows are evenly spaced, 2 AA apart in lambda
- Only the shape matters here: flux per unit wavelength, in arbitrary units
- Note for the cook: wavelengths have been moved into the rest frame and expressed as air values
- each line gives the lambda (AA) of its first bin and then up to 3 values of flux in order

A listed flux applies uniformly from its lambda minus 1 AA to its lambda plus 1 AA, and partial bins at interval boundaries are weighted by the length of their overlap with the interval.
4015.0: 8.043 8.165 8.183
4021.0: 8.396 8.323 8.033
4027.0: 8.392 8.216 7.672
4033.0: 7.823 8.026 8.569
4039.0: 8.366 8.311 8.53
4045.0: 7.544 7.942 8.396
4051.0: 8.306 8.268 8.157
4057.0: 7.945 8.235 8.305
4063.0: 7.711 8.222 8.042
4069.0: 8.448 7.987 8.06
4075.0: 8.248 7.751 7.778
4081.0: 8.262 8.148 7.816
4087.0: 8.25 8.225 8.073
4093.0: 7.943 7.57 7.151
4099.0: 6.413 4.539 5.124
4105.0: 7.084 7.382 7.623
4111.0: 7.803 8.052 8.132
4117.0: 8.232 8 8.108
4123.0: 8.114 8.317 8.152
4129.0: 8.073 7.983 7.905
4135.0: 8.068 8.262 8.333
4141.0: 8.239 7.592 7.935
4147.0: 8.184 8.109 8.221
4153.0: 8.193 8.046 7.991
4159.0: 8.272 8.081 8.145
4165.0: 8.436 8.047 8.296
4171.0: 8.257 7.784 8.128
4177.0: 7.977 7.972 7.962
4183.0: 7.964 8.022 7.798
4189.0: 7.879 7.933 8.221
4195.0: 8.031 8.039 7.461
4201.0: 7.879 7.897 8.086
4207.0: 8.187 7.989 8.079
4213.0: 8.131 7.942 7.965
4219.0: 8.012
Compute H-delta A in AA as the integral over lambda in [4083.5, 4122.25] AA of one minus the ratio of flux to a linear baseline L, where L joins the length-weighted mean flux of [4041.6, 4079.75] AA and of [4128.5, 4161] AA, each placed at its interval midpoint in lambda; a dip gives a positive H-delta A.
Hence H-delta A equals 3.0 AA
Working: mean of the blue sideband 8.1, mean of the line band 7.46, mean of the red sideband 8.09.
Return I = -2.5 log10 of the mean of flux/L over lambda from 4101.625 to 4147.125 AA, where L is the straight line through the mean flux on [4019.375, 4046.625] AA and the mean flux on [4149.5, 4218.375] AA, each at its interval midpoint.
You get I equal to 0.04 mag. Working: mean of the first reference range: 8.16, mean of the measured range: 7.82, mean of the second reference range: 8.04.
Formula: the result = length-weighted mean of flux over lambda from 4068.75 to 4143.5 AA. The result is 7.76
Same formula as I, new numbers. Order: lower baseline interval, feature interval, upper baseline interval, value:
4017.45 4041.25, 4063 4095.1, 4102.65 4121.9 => -0.027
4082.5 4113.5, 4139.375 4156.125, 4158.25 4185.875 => -0.033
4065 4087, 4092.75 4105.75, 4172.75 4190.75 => 0.239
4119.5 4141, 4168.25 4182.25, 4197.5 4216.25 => -0.002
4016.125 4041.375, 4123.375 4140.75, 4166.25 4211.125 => -0.010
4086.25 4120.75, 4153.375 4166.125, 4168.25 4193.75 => -0.043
